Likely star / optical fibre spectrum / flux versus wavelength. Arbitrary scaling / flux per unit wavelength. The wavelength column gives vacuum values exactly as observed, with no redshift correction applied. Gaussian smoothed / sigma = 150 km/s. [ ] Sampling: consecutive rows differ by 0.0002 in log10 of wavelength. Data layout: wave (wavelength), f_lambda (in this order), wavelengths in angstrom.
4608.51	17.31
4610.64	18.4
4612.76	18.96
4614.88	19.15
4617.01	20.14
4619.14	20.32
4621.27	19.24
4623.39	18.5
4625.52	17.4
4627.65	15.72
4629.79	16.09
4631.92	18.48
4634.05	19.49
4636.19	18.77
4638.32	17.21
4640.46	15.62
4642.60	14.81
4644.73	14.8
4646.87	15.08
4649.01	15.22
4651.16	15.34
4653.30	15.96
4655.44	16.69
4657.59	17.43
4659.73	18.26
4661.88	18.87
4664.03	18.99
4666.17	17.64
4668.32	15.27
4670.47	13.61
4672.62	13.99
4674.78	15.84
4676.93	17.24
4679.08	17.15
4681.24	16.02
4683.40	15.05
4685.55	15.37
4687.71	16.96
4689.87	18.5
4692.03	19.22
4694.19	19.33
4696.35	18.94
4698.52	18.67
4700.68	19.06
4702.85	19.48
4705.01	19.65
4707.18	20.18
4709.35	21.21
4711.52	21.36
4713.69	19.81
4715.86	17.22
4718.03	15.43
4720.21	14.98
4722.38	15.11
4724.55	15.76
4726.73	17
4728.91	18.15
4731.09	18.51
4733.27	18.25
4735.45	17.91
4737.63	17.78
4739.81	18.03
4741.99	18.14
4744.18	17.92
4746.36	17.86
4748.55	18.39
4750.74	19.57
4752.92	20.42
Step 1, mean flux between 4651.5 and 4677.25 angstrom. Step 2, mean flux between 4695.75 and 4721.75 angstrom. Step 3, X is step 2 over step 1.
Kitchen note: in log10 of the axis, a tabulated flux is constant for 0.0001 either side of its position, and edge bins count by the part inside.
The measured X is 1.13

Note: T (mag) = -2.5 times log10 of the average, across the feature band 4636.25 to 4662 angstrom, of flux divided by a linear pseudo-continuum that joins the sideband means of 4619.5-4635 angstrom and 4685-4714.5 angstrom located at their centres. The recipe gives 0.129 mag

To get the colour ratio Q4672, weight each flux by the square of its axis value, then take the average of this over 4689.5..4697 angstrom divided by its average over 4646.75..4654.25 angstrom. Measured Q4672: 1.3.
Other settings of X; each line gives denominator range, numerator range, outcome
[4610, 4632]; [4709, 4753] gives 0.97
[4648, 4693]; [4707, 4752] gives 1.08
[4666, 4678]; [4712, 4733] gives 1.11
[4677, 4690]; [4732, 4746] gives 1.10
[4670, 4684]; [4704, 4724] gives 1.17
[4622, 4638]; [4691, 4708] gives 1.09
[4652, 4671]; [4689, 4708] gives 1.13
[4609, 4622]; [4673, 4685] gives 0.83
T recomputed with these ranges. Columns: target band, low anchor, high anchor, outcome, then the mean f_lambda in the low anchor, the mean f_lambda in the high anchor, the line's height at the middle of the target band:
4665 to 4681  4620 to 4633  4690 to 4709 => 0.18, 17.6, 19.3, 18.7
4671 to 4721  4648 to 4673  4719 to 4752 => -0.05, 16.5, 17.6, 17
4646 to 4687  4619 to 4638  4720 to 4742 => 0.10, 18.1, 17.3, 17.8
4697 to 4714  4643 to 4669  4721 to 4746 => -0.16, 16.6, 17.5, 17.2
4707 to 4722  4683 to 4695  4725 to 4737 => -0.04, 17.5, 17.8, 17.7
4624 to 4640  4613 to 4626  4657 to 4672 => 0.06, 19.2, 17.1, 18.6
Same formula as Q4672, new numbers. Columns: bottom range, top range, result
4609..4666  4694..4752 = 1.08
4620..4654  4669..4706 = 1.05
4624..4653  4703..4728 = 1.13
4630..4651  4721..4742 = 1.09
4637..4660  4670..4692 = 1.03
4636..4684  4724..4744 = 1.13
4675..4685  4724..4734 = 1.10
